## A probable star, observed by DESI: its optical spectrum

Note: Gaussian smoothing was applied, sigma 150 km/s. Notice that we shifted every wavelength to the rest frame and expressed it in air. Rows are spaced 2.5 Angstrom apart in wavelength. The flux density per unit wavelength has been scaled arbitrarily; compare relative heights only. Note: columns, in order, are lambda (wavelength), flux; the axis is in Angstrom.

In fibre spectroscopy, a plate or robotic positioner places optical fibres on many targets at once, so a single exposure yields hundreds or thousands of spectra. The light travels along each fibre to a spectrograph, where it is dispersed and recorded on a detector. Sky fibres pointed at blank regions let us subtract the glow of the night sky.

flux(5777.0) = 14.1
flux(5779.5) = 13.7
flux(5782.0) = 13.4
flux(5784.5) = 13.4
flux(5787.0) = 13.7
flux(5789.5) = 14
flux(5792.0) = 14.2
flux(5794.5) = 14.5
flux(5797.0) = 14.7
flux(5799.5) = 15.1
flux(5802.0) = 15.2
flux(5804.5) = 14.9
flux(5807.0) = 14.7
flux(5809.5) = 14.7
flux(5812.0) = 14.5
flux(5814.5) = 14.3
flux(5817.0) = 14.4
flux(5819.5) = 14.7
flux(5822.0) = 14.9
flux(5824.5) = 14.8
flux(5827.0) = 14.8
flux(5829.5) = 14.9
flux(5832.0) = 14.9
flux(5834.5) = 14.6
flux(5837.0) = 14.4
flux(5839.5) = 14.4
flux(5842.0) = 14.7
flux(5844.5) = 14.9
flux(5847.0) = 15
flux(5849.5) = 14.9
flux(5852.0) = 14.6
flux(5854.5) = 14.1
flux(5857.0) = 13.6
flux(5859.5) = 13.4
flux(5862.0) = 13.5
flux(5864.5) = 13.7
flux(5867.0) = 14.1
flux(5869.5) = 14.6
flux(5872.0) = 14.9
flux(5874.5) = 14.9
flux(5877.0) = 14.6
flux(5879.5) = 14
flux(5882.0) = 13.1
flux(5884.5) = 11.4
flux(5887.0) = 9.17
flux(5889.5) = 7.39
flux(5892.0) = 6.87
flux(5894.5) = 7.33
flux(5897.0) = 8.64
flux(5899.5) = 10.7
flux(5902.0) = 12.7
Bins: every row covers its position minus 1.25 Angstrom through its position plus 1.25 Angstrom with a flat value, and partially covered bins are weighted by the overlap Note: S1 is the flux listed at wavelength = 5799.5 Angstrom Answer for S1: 15.1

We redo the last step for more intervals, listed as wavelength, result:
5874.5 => 14.9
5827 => 14.8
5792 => 14.2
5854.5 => 14.1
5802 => 15.2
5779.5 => 13.7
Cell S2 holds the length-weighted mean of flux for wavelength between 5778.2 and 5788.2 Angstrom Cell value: 13.6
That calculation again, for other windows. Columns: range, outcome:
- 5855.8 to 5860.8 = 13.5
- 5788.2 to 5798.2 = 14.3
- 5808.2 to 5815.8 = 14.5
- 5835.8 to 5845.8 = 14.6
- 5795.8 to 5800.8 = 14.9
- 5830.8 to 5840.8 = 14.6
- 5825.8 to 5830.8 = 14.9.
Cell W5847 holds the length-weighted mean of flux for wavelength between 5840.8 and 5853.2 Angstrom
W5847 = 14.8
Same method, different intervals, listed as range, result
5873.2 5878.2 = 14.8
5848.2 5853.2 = 14.8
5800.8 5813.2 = 14.8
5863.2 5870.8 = 14.1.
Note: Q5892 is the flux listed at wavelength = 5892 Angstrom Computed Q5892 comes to 6.87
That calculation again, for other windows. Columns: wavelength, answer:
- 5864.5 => 13.7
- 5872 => 14.9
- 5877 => 14.6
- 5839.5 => 14.4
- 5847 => 15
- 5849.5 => 14.9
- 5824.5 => 14.8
